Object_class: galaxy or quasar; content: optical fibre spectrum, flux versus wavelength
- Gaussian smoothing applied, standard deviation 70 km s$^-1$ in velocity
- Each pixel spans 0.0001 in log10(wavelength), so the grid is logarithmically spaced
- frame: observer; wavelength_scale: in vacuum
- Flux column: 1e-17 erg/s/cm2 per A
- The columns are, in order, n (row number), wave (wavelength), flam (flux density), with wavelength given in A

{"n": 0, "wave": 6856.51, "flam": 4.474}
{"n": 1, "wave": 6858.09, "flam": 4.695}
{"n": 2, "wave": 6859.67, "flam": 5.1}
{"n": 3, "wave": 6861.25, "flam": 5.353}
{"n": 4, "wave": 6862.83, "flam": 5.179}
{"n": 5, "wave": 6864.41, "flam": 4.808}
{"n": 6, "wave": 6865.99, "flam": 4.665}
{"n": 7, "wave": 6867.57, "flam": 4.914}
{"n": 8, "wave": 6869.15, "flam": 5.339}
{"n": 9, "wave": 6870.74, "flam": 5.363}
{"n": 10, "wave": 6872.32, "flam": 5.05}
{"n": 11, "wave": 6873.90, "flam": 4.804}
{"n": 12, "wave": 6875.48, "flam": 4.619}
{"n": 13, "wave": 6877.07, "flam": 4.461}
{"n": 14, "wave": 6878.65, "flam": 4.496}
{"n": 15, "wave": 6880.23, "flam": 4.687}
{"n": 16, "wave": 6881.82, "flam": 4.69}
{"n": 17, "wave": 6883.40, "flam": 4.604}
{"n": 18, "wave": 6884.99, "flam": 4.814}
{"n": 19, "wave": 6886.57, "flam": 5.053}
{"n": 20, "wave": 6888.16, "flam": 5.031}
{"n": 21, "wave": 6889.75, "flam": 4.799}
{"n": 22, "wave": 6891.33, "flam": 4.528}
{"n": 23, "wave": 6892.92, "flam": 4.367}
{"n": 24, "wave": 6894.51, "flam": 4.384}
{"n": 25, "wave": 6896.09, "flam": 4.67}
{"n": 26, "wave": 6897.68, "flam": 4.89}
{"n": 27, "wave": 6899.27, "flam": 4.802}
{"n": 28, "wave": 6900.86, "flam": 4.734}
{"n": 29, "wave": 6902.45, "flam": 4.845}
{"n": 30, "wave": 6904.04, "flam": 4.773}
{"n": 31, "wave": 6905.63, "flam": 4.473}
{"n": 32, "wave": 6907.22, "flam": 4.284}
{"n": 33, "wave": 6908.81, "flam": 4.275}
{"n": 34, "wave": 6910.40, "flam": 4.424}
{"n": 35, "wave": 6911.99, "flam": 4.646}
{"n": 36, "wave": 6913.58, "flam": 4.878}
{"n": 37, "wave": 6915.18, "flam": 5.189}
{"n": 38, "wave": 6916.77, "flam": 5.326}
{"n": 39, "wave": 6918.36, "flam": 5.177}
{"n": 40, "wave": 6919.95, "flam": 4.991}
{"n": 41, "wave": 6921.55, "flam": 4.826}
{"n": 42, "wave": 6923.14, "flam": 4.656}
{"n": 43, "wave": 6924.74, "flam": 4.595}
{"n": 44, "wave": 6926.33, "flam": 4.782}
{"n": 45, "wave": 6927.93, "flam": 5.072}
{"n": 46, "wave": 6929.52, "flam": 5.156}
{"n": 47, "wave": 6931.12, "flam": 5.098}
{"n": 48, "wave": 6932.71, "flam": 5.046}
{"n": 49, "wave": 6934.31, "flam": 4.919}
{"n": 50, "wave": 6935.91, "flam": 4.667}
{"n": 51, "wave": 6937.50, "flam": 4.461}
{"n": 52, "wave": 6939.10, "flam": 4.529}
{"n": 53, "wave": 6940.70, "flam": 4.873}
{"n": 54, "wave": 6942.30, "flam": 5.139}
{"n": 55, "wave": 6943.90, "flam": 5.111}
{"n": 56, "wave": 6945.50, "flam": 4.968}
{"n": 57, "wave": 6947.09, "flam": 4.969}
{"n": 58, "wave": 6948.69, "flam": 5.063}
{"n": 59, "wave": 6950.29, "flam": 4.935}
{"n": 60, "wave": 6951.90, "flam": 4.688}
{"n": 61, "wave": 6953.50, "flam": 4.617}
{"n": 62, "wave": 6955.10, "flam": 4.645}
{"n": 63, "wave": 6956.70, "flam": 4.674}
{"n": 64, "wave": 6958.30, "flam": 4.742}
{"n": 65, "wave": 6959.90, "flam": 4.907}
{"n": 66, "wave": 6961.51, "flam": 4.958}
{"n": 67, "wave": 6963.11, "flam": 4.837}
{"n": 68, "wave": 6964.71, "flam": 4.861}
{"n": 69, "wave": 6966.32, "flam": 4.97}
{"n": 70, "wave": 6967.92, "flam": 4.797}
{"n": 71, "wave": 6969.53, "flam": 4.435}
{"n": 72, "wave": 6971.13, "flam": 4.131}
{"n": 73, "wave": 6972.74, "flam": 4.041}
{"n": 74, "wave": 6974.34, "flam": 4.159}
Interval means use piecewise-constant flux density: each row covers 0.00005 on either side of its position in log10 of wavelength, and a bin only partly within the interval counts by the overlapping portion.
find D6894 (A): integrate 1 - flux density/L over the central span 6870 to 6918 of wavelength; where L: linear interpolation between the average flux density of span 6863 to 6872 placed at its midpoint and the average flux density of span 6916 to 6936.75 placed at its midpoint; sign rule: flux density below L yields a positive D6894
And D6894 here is 2.5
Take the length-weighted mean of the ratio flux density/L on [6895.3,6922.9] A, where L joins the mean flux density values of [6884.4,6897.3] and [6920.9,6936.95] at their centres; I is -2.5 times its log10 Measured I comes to 0.00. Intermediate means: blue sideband 4.71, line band 4.77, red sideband 4.88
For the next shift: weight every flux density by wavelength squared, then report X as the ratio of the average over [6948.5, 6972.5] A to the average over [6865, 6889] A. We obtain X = 1.0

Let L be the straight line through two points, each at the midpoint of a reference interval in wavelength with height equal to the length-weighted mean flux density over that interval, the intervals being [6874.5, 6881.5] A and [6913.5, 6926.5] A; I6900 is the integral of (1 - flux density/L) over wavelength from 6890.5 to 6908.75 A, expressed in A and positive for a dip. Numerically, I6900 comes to 0.6 A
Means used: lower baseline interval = 4.58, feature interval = 4.6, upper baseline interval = 4.94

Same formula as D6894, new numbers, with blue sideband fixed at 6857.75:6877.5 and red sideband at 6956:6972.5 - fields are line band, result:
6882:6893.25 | 0.4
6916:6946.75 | -0.8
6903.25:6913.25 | 0.7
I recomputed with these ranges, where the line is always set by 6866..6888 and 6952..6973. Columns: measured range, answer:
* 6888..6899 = 0.035 mag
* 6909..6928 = -0.021 mag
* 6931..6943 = -0.022 mag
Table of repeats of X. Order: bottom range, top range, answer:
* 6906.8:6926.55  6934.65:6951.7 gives 1.03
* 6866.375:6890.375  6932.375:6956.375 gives 1.02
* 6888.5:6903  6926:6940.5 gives 1.05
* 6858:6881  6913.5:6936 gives 1.03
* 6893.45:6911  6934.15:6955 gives 1.06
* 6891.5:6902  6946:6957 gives 1.05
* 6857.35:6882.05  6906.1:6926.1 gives 0.99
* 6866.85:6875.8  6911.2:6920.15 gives 1.01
